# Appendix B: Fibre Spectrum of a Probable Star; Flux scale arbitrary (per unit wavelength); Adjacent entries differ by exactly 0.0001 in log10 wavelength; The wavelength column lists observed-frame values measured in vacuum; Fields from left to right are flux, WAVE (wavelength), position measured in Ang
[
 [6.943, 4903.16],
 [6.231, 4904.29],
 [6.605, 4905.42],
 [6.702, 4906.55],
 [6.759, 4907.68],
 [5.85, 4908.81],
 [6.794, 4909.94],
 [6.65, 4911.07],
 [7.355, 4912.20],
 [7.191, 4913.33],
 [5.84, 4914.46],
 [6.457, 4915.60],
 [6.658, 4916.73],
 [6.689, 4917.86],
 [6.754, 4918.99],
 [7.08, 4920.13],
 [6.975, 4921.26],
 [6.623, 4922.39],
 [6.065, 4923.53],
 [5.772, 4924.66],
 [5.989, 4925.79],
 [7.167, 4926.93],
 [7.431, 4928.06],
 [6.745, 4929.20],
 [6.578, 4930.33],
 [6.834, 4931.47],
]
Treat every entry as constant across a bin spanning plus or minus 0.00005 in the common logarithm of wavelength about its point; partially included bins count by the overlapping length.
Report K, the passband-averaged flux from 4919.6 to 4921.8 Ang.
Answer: 7.04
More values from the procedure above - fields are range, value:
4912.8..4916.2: 6.48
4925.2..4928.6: 6.86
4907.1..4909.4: 6.31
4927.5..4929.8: 7.08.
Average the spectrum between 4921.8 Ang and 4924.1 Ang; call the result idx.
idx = 6.35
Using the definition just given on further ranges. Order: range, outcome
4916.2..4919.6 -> 6.7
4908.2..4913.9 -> 6.77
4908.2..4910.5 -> 6.33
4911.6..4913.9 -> 7.27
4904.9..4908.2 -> 6.69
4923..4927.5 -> 6.26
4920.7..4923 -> 6.78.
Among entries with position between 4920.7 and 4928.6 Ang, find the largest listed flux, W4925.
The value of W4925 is 7.431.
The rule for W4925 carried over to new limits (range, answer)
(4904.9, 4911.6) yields 6.794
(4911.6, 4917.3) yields 7.355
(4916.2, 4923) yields 7.08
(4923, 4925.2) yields 6.065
